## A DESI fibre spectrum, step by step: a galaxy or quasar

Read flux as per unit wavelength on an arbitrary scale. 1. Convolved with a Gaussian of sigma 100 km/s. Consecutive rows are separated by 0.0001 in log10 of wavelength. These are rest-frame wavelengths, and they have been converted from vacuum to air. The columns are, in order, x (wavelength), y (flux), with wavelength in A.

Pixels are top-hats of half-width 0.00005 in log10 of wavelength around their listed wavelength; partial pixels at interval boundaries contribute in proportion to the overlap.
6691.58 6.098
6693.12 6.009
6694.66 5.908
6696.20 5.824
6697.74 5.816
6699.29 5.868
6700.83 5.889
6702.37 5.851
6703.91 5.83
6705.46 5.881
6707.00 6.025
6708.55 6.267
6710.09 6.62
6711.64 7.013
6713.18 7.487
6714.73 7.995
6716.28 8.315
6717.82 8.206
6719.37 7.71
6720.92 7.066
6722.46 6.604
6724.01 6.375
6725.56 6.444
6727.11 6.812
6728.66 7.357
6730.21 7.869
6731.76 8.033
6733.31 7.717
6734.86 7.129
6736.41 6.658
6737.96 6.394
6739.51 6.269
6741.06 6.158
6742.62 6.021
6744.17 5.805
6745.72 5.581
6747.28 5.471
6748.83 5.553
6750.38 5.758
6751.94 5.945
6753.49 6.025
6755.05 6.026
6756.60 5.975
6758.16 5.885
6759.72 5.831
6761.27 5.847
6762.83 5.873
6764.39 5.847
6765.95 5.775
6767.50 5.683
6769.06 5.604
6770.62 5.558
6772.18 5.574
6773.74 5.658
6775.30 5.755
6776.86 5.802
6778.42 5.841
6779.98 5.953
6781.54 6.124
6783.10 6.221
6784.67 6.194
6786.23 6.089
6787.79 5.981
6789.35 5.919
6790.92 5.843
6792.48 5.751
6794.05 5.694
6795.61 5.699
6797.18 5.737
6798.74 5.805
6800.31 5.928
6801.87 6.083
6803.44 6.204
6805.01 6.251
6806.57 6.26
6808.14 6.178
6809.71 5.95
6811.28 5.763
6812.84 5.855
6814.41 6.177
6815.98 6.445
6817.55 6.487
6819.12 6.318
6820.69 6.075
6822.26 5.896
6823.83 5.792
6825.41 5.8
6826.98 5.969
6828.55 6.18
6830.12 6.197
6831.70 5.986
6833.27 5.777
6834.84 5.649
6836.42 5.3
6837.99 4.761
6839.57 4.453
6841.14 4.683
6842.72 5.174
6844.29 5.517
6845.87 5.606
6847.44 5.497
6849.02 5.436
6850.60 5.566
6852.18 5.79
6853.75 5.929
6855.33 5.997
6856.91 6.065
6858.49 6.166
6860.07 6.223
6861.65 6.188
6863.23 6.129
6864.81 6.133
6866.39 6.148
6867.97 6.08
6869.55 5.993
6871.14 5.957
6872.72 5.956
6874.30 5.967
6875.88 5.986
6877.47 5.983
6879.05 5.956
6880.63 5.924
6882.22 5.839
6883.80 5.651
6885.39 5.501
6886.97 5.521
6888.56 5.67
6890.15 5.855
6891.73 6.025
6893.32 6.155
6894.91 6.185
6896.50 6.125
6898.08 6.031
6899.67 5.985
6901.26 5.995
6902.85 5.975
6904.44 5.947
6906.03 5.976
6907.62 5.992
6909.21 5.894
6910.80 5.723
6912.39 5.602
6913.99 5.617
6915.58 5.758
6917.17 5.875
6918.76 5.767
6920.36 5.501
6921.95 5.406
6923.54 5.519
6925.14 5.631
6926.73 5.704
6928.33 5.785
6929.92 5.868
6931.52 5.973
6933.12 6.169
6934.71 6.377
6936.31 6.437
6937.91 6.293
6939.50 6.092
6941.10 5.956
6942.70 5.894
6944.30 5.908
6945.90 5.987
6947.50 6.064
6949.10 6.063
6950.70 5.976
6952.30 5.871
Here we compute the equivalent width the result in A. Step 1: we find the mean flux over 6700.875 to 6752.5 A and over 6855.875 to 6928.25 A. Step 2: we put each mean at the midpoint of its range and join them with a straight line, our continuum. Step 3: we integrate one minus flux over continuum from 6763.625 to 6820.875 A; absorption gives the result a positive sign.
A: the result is 3.7 A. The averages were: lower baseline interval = 6.66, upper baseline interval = 5.89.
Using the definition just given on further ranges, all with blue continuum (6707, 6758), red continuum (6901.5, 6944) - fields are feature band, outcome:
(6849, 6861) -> 0.46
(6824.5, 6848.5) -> 2.85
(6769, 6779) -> 1.26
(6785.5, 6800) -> 1.34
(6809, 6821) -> 0.37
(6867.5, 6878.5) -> 0.19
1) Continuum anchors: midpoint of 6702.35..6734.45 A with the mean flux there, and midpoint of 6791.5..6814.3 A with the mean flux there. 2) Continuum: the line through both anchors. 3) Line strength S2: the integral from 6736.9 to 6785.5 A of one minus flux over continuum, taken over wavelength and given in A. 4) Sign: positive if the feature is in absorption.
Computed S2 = 4.6 A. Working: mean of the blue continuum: 7.05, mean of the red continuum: 5.95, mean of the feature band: 5.88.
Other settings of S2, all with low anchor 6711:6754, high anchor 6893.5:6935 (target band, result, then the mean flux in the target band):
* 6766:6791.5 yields 2.7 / 5.86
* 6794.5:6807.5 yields 0.9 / 5.99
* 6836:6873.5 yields 2.8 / 5.7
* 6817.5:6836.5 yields 1.0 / 5.96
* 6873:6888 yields 0.5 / 5.82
